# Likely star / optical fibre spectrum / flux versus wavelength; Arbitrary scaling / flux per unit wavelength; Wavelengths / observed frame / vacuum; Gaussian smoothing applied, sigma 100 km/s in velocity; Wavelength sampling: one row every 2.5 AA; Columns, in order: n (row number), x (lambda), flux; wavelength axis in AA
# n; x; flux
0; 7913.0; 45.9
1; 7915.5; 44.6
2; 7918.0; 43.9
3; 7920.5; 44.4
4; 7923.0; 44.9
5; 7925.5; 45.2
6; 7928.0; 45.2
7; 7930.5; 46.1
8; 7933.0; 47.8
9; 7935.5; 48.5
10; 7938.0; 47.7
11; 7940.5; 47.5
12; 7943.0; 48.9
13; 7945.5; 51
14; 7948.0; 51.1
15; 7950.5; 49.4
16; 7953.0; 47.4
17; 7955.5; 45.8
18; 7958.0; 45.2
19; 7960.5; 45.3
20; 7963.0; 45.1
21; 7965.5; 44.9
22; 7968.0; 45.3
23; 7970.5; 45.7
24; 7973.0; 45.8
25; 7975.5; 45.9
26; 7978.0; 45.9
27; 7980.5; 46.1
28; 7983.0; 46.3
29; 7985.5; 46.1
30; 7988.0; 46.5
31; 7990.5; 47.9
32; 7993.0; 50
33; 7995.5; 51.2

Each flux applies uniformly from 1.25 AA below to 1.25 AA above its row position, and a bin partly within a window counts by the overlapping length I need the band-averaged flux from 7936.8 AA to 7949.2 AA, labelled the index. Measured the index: 49.2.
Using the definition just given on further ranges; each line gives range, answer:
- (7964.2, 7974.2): 45.4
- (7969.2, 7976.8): 45.8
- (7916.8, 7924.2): 44.4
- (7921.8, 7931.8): 45.4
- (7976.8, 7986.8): 46.1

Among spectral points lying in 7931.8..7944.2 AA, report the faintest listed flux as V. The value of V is 47.5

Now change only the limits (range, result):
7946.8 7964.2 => 45.1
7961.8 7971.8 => 44.9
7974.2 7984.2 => 45.9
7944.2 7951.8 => 49.4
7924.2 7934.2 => 45.2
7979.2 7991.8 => 46.1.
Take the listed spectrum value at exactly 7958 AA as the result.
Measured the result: 45.2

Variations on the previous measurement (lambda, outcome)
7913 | 45.9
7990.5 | 47.9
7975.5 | 45.9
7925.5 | 45.2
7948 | 51.1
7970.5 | 45.7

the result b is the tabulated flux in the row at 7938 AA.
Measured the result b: 47.7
